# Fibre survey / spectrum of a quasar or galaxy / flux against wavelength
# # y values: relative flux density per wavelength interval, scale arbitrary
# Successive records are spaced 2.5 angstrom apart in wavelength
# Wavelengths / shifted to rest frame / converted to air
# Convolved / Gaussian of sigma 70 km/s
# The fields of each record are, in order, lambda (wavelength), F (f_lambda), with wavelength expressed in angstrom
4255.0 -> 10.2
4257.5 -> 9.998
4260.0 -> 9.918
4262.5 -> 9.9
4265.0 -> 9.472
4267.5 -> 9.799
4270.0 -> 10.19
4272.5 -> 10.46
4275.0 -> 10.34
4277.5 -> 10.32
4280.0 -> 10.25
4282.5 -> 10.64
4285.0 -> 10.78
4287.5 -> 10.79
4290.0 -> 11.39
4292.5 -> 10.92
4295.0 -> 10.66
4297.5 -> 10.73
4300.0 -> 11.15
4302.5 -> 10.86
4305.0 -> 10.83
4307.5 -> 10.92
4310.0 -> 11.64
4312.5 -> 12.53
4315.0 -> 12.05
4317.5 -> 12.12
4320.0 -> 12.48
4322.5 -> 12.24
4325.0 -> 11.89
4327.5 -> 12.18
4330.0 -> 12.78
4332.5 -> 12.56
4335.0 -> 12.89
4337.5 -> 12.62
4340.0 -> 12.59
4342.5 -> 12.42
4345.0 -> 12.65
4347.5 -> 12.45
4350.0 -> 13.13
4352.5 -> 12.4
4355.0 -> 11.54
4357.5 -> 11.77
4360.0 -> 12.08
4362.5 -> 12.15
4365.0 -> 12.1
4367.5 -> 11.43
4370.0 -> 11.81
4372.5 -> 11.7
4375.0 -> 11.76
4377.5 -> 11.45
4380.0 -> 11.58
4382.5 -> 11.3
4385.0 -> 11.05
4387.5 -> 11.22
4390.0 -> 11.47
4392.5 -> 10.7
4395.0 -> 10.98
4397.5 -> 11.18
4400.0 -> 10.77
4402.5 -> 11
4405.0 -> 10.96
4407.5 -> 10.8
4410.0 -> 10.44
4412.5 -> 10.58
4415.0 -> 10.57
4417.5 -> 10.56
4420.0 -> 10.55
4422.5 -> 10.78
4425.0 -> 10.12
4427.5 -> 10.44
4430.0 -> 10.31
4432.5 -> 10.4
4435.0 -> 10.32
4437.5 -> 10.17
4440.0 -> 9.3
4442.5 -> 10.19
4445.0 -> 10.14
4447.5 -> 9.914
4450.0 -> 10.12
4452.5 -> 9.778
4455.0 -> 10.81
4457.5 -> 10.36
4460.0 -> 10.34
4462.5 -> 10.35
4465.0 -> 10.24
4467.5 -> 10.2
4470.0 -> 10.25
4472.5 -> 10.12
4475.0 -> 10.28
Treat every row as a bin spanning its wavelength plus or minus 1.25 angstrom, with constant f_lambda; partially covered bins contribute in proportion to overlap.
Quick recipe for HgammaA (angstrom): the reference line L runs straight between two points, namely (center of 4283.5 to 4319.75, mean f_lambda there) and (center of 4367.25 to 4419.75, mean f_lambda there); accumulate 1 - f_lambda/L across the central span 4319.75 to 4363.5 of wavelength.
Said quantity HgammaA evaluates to -4.6 angstrom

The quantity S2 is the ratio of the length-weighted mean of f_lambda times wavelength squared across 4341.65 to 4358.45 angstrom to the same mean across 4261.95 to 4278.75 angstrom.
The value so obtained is 1.27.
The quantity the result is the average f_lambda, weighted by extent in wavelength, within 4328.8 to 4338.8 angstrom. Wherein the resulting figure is 12.7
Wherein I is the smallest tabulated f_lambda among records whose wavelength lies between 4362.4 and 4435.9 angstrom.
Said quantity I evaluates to 10.12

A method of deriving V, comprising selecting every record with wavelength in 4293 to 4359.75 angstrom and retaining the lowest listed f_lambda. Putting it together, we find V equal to 10.66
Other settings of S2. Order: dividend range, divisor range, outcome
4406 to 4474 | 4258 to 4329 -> 1.00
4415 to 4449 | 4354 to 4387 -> 0.90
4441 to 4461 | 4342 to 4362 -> 0.87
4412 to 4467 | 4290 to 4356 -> 0.91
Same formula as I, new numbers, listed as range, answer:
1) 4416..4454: 9.3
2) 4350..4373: 11.43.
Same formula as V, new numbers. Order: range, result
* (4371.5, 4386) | 11.05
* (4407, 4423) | 10.44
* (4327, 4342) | 12.18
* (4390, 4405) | 10.7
